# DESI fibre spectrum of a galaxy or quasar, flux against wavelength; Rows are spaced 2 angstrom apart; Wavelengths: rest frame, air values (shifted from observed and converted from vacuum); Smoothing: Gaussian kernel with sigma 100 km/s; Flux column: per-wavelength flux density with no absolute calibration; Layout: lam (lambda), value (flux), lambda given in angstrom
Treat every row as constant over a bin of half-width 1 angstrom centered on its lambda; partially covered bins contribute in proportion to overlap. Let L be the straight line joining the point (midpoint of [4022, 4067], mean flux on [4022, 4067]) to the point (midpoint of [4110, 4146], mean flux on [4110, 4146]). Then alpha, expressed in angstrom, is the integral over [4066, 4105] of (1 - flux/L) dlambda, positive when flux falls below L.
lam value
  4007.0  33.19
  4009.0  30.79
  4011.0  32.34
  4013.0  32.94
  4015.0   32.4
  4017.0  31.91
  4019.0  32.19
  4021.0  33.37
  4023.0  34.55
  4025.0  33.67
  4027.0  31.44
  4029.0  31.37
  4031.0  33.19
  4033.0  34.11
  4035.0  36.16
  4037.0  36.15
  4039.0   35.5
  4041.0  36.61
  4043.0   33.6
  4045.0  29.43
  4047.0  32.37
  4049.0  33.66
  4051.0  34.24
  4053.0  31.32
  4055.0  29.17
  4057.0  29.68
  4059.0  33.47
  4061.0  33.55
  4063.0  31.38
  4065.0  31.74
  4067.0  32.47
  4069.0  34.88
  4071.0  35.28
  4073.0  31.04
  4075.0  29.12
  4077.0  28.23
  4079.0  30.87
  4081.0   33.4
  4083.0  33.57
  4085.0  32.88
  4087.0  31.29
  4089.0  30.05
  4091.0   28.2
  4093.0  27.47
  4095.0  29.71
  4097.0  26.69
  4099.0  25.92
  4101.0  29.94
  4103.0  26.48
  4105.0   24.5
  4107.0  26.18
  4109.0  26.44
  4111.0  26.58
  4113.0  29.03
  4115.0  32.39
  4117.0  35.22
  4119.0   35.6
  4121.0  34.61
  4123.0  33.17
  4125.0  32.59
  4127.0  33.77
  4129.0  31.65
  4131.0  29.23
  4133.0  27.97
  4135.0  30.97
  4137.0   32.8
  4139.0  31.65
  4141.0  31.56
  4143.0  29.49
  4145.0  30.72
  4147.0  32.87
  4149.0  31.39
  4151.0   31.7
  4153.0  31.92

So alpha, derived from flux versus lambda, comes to 2.5 angstrom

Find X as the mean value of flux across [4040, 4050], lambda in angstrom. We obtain 33.1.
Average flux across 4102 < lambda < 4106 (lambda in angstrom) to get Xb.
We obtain 25.5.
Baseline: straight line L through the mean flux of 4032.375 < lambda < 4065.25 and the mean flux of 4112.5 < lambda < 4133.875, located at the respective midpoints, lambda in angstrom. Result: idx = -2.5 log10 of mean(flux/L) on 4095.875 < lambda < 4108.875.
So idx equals 0.22 mag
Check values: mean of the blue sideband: 33.1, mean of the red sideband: 32.4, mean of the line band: 26.6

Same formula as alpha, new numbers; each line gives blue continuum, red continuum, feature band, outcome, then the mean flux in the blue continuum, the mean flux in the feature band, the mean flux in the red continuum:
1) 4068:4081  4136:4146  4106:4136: 0.3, 31.7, 31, 31.2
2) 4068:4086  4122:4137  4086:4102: 1.6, 32.1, 28.7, 31.4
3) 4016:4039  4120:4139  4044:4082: 1.3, 33.6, 31.9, 31.9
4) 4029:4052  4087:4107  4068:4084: -1.0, 34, 32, 27.8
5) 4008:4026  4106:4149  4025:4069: -0.9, 32.7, 32.9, 31.2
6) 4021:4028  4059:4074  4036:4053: -0.4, 33.2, 33.8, 32.9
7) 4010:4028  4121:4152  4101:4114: 2.1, 32.8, 26.8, 31.5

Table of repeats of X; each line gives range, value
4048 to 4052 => 34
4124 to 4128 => 33.2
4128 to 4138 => 30.5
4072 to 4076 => 30.1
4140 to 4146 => 30.6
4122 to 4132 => 32.1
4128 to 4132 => 30.4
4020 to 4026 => 33.9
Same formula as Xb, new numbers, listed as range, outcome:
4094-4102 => 28.1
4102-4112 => 26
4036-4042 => 36.1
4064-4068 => 32.1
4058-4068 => 32.5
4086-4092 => 29.8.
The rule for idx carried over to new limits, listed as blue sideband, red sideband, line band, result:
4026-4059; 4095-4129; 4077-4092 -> 0.00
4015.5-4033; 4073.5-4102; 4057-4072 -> -0.07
